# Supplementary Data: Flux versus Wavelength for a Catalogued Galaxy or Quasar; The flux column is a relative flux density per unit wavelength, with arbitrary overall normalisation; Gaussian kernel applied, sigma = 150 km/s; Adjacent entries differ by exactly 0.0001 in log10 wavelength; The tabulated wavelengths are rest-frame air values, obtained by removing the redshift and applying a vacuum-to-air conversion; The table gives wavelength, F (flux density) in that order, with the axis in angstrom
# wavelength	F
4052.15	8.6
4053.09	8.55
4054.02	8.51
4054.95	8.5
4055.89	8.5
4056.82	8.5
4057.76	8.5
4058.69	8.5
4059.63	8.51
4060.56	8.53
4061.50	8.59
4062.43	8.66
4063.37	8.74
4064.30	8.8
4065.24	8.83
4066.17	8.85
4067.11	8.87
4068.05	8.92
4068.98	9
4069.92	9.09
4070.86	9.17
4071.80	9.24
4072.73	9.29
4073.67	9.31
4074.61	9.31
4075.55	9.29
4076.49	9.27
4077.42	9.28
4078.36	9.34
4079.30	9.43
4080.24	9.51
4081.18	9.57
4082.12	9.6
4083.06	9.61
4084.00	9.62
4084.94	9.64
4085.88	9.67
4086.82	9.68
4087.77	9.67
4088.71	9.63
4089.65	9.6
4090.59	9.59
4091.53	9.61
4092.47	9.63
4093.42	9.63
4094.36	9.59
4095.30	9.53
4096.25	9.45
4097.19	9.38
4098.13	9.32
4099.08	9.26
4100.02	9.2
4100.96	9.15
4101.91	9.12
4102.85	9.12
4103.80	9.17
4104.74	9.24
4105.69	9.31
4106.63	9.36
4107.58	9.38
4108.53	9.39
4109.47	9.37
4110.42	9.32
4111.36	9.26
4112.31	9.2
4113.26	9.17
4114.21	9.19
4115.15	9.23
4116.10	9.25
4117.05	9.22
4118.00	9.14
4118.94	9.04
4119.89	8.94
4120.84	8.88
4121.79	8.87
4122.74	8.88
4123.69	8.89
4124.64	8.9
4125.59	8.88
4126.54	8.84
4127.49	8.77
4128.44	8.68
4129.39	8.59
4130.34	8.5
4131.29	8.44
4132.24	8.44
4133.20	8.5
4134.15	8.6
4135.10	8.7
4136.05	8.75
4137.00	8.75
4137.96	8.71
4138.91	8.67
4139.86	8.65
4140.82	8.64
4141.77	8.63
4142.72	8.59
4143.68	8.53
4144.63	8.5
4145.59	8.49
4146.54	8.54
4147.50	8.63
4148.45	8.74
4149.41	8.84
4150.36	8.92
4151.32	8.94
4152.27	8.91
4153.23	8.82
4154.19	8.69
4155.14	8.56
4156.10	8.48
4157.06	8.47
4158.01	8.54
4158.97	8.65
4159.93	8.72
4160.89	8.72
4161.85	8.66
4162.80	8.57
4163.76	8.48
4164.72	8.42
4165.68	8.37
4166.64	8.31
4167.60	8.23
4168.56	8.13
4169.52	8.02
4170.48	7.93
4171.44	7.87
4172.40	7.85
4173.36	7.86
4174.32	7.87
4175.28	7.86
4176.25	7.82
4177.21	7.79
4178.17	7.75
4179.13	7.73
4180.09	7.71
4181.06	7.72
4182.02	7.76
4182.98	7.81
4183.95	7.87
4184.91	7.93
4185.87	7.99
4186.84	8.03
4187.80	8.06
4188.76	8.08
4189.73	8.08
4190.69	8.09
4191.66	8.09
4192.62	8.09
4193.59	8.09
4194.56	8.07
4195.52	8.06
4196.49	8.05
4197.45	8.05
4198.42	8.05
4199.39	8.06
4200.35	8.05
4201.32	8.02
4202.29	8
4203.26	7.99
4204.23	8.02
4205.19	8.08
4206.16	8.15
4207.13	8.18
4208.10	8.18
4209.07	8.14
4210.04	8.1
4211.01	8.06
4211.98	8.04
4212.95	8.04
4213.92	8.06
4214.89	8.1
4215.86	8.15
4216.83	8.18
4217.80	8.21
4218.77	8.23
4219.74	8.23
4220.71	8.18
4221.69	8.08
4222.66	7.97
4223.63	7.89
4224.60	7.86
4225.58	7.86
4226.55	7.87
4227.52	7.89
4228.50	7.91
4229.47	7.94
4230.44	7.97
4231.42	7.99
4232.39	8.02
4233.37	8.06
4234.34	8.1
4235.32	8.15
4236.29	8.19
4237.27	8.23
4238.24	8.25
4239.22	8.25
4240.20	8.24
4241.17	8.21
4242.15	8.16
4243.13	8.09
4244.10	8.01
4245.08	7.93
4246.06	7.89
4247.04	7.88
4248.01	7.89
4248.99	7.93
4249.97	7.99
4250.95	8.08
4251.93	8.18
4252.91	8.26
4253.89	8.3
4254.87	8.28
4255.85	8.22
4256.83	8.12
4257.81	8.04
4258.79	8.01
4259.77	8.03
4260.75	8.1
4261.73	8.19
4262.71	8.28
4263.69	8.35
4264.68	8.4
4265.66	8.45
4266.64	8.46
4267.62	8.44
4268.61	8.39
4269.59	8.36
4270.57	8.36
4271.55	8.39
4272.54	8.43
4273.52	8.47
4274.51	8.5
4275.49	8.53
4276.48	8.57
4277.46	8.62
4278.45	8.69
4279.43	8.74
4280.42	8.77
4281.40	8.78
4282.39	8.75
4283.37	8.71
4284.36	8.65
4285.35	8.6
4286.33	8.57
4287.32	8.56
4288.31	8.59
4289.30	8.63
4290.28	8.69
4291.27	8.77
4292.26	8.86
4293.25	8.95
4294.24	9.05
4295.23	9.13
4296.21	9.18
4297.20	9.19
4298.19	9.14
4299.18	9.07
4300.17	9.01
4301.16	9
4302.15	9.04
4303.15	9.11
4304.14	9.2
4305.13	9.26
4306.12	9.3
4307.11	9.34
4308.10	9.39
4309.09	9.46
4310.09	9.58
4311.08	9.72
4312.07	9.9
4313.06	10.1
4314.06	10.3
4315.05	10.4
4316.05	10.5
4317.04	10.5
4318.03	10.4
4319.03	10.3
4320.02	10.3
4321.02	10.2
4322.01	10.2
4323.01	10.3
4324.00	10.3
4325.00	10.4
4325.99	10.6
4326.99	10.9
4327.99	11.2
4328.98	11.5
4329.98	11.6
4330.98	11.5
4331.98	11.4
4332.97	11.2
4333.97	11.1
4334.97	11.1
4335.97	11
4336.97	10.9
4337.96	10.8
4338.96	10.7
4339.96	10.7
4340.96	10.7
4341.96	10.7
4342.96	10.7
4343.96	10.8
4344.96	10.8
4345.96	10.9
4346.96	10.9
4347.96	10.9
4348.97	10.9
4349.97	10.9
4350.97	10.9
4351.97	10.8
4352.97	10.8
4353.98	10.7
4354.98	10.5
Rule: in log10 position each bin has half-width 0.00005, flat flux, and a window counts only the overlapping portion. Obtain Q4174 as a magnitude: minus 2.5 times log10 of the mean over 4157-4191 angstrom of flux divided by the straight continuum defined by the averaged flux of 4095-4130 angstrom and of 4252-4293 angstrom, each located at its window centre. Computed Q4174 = 0.10 mag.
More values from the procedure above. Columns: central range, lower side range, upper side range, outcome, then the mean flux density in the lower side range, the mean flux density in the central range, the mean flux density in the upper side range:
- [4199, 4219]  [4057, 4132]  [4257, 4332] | 0.14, 9.16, 8.1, 9.24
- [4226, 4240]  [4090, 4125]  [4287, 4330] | 0.18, 9.25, 8.06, 9.69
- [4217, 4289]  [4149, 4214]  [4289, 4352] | 0.12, 8.17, 8.24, 10.2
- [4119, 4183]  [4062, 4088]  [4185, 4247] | 0.02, 9.26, 8.47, 8.07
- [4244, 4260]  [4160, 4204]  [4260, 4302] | 0.05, 8.05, 8.06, 8.65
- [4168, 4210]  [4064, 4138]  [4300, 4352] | 0.21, 9.17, 7.98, 10.4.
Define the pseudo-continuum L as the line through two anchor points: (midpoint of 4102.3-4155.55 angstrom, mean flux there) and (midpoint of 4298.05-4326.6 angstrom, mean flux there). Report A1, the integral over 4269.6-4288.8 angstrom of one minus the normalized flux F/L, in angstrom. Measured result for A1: 2.1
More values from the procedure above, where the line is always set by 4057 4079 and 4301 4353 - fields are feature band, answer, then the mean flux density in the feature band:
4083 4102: -0.87 angstrom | 9.51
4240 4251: 2.16 angstrom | 8.02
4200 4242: 7.50 angstrom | 8.08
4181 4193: 2.07 angstrom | 7.98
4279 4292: 1.95 angstrom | 8.68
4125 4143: 1.31 angstrom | 8.65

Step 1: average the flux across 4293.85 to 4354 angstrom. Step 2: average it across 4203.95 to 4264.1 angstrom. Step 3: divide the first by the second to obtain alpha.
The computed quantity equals 1.27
